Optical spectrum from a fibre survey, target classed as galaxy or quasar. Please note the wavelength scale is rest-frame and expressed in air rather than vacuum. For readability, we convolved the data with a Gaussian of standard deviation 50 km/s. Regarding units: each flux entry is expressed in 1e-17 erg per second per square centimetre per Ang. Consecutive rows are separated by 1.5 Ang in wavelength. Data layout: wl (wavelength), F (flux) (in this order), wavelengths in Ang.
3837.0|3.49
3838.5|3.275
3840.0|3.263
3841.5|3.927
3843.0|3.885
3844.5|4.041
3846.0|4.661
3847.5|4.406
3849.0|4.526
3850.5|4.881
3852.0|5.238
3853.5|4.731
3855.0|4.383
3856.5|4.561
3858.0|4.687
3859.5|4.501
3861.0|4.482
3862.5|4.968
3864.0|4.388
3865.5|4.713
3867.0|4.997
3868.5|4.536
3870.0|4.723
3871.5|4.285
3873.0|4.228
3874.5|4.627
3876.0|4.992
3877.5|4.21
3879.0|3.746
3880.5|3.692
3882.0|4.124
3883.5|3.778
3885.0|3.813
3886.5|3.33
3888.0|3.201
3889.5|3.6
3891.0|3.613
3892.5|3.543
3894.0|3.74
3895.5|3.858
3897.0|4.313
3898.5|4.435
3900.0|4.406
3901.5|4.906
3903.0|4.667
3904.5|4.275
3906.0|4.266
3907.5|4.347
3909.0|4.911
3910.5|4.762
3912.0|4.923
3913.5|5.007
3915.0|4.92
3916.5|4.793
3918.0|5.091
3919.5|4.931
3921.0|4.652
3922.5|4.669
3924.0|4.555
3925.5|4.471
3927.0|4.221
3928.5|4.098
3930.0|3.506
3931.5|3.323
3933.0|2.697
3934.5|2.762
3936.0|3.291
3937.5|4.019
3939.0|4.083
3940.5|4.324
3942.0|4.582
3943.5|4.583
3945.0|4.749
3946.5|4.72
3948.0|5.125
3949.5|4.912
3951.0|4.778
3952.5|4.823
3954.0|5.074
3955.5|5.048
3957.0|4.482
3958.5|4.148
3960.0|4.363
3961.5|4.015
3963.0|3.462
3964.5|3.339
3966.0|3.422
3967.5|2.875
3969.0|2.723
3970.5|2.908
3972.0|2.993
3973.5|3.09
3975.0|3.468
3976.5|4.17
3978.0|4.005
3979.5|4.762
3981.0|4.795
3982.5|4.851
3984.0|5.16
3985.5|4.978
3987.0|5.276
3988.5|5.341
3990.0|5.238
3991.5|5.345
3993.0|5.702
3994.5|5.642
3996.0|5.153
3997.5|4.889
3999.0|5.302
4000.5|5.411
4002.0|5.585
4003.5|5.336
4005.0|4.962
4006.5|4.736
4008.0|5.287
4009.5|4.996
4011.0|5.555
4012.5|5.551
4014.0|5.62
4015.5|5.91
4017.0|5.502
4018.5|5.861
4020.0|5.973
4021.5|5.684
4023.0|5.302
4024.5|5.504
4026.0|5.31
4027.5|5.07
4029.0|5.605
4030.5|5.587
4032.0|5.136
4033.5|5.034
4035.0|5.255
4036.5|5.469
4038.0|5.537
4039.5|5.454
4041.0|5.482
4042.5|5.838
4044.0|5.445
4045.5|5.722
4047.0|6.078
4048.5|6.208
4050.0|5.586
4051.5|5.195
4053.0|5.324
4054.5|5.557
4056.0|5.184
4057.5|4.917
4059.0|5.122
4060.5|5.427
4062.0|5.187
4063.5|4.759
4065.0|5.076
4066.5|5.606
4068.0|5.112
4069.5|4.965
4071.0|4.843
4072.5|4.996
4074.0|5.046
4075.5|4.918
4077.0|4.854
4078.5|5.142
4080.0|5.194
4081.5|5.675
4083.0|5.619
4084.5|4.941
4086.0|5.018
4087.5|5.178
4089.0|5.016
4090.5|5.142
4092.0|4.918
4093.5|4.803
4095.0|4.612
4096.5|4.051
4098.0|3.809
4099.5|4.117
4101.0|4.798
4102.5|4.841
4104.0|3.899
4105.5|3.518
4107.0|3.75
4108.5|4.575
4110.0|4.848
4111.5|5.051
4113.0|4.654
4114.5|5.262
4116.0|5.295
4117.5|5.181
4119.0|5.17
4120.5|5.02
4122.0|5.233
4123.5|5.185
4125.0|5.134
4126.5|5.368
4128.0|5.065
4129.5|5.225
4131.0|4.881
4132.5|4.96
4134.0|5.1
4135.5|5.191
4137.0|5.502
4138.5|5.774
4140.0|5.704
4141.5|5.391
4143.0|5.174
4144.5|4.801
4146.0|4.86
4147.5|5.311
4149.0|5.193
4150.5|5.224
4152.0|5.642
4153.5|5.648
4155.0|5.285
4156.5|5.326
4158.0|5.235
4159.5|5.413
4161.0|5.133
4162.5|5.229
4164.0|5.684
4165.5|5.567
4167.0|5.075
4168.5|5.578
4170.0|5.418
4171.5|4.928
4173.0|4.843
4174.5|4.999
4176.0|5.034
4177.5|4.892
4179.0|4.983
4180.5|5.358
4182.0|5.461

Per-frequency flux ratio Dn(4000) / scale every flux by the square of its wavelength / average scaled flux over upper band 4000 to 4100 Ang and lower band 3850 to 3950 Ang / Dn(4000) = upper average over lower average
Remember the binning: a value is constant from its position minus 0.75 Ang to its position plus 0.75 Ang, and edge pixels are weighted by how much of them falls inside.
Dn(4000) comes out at 1.31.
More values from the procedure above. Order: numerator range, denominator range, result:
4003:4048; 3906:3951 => 1.31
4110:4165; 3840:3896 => 1.41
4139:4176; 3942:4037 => 1.18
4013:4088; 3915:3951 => 1.32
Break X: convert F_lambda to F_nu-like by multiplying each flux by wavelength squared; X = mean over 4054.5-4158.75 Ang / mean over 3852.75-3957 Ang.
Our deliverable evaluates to 1.28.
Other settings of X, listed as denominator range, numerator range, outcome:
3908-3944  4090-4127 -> 1.20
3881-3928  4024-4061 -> 1.35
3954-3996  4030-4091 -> 1.28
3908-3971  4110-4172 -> 1.36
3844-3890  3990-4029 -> 1.33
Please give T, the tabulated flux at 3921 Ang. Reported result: 4.652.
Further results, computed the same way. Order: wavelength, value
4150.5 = 5.224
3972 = 2.993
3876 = 4.992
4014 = 5.62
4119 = 5.17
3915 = 4.92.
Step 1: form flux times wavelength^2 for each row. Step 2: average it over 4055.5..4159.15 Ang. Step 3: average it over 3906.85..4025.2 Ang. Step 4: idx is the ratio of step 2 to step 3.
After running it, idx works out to 1.2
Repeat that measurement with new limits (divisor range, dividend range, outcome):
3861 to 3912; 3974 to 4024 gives 1.29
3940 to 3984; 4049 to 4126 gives 1.26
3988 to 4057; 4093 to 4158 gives 0.96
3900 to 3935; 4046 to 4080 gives 1.28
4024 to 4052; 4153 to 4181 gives 1.01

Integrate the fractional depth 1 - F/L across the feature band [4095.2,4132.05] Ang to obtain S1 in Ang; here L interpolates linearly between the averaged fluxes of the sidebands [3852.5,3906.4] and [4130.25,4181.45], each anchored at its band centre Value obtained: 2.5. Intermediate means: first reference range 4.26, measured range 4.75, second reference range 5.25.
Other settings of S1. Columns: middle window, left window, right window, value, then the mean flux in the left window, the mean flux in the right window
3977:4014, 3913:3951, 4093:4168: -4.99 Ang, 4.33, 5.02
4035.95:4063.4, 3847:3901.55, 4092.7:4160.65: -4.02 Ang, 4.29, 4.98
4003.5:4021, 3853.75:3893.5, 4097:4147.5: -3.17 Ang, 4.22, 4.92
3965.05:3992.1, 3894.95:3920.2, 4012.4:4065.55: 4.87 Ang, 4.64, 5.46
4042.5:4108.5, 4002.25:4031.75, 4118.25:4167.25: 4.32 Ang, 5.44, 5.27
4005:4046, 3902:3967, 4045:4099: -4.94 Ang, 4.35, 5.13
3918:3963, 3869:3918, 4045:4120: 1.39 Ang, 4.27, 4.99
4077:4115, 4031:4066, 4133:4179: 4.28 Ang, 5.39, 5.27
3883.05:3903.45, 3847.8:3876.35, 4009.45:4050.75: 3.74 Ang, 4.65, 5.55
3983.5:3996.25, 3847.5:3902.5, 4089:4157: -1.98 Ang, 4.3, 4.97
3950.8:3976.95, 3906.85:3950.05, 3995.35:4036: 5.20 Ang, 4.38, 5.38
